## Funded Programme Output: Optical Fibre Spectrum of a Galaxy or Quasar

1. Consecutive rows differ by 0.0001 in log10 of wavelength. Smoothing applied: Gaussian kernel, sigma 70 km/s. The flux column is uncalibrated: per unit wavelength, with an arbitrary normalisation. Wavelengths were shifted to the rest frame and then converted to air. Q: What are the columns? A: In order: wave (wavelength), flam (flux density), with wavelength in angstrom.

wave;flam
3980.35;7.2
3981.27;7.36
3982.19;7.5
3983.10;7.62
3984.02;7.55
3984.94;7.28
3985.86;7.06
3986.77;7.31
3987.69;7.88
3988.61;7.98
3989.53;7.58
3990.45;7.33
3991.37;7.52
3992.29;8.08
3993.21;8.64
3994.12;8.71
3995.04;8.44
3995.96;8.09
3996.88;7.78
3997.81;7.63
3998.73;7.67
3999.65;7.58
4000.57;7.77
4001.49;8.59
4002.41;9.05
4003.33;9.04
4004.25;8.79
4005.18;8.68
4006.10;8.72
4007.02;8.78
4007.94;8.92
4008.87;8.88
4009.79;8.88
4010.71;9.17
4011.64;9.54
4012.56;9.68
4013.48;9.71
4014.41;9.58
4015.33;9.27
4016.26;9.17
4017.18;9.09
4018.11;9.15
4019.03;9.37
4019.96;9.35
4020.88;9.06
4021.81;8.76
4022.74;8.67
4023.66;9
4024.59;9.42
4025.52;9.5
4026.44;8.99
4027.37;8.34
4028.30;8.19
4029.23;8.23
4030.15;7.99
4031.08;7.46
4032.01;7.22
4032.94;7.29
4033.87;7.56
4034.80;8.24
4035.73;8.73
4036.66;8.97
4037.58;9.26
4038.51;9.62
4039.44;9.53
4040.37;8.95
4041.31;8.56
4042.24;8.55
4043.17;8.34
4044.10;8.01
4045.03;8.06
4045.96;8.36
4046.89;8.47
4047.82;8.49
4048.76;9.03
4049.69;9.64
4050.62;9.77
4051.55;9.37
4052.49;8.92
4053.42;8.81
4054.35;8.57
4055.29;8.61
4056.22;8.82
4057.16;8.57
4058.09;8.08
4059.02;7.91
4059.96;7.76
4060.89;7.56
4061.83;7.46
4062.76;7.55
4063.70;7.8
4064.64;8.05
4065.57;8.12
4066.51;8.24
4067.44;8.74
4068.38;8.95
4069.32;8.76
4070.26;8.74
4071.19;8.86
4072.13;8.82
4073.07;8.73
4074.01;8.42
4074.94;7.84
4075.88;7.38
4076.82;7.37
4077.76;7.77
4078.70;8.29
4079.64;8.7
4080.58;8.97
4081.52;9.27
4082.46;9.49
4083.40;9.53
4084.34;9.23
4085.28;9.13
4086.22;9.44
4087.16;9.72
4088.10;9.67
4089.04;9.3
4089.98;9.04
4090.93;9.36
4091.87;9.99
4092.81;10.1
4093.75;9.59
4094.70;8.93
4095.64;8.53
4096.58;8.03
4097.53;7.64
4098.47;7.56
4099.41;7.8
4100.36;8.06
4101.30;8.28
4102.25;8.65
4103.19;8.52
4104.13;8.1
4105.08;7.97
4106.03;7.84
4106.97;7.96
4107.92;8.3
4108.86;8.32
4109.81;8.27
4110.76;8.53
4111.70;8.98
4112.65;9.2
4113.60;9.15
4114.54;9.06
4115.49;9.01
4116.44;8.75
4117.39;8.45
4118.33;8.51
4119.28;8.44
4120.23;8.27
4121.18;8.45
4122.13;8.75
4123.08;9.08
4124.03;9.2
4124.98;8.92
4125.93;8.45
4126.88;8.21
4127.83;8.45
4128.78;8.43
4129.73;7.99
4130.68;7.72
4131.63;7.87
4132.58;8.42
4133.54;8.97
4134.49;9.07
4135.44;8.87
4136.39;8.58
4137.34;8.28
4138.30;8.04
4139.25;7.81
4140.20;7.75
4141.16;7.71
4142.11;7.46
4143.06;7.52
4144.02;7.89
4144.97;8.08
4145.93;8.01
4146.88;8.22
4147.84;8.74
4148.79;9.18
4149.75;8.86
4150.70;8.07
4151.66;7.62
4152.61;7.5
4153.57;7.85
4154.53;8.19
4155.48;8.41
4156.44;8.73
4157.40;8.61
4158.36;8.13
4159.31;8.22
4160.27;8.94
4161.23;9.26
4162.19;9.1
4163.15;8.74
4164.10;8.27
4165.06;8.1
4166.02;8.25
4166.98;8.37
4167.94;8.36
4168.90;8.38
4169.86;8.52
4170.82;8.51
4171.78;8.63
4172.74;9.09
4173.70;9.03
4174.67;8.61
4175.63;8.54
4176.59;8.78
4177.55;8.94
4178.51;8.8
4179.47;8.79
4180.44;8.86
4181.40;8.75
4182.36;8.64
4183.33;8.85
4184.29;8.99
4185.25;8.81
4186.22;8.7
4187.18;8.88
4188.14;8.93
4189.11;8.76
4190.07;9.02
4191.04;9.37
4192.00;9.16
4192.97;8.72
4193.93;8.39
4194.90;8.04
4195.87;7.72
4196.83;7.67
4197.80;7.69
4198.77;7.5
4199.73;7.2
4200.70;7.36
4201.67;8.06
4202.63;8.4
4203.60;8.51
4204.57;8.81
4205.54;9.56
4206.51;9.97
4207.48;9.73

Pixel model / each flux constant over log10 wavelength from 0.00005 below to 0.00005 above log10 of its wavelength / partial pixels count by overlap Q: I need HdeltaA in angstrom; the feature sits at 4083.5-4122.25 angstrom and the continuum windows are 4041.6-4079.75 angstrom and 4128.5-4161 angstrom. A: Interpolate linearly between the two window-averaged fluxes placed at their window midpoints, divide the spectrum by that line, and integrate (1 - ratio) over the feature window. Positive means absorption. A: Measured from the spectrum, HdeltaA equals -1.8 angstrom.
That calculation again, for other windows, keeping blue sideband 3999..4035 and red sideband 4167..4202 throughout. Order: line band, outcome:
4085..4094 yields -0.9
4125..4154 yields 1.3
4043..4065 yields 0.7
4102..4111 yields 0.4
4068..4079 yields 0.4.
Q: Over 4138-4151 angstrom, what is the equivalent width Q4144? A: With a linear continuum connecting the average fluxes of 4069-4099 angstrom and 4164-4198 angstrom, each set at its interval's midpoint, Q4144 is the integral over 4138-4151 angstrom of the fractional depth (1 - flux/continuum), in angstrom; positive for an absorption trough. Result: 0.9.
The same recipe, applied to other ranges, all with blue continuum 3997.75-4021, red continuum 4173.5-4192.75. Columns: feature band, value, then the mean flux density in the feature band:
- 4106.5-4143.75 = 1.83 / 8.44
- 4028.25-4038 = 0.89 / 8.1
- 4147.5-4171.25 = 1.15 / 8.44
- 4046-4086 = 1.58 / 8.54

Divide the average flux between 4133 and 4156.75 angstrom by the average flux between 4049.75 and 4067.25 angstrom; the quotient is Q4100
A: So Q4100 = 0.98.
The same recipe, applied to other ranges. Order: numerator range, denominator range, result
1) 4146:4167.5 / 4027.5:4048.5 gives 1.01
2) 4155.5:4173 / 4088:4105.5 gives 0.99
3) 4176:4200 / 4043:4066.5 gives 1.02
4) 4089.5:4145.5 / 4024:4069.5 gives 1.00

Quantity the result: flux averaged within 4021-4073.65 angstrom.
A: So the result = 8.52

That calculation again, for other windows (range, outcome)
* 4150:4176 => 8.45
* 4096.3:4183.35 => 8.42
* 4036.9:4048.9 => 8.71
